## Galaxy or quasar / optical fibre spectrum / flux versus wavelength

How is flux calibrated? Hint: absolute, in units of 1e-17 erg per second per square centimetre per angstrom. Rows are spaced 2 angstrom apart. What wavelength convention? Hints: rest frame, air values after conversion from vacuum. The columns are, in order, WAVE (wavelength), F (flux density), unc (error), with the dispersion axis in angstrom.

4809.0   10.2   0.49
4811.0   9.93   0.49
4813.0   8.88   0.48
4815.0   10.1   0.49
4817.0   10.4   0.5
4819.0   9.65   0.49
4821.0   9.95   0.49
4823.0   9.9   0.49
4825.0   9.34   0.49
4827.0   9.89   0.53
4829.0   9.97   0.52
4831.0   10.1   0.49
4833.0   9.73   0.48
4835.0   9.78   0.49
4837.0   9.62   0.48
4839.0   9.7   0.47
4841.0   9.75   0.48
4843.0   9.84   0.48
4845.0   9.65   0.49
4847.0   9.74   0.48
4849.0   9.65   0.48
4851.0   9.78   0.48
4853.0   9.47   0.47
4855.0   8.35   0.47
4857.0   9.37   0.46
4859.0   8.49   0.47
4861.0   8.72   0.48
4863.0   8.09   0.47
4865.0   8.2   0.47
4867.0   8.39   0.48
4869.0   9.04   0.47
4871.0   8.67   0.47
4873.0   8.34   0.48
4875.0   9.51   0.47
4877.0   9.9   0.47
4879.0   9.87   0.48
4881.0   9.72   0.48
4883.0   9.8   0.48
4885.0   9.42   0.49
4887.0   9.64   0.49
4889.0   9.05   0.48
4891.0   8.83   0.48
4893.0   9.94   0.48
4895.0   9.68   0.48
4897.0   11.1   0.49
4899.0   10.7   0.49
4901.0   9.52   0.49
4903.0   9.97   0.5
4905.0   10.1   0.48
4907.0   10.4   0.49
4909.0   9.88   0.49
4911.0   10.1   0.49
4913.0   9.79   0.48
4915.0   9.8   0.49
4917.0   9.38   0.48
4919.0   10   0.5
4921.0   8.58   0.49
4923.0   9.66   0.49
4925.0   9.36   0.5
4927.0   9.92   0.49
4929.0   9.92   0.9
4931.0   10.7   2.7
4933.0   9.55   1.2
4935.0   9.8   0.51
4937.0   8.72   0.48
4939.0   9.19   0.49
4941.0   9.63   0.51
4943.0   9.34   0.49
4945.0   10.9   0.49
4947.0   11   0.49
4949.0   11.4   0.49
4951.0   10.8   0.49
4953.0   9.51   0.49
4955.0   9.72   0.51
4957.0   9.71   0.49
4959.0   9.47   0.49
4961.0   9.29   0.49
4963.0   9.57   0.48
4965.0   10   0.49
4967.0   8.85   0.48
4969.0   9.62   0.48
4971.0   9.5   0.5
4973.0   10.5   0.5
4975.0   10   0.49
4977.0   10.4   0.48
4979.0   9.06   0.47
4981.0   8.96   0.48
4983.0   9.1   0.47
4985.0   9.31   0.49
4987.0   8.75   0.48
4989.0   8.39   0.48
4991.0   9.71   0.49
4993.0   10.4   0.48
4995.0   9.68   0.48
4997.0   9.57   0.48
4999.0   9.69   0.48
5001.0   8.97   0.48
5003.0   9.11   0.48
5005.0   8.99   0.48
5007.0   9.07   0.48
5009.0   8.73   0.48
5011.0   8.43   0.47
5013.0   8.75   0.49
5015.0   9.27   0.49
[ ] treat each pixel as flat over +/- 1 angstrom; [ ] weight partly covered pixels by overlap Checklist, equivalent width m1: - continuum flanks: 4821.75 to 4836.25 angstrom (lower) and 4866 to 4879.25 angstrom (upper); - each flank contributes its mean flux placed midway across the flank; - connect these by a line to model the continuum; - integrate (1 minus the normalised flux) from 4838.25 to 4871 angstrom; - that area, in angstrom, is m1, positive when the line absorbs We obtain 0.90 angstrom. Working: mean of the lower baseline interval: 9.81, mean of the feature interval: 9.12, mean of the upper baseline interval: 9.06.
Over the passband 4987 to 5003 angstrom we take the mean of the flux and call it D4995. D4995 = 9.42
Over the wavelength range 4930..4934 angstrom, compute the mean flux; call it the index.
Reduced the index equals 10.1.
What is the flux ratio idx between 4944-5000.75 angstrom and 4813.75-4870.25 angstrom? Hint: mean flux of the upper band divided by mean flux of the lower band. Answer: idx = 1.03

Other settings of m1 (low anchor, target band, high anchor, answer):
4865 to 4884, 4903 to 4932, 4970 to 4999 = -1.6 angstrom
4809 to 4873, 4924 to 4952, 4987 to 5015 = -2.2 angstrom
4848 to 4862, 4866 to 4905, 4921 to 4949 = -0.6 angstrom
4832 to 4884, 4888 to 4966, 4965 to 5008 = -4.1 angstrom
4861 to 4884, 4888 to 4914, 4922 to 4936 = -1.3 angstrom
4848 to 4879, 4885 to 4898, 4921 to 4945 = -0.6 angstrom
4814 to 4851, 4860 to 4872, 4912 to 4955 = 1.6 angstrom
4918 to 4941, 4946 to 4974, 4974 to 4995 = -1.3 angstrom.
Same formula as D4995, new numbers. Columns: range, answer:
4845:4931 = 9.49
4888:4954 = 9.89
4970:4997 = 9.52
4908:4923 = 9.65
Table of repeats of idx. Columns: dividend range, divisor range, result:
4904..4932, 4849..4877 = 1.11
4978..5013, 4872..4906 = 0.94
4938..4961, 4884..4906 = 1.02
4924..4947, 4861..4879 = 1.11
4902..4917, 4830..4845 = 1.02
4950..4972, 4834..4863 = 1.03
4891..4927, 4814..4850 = 1.00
